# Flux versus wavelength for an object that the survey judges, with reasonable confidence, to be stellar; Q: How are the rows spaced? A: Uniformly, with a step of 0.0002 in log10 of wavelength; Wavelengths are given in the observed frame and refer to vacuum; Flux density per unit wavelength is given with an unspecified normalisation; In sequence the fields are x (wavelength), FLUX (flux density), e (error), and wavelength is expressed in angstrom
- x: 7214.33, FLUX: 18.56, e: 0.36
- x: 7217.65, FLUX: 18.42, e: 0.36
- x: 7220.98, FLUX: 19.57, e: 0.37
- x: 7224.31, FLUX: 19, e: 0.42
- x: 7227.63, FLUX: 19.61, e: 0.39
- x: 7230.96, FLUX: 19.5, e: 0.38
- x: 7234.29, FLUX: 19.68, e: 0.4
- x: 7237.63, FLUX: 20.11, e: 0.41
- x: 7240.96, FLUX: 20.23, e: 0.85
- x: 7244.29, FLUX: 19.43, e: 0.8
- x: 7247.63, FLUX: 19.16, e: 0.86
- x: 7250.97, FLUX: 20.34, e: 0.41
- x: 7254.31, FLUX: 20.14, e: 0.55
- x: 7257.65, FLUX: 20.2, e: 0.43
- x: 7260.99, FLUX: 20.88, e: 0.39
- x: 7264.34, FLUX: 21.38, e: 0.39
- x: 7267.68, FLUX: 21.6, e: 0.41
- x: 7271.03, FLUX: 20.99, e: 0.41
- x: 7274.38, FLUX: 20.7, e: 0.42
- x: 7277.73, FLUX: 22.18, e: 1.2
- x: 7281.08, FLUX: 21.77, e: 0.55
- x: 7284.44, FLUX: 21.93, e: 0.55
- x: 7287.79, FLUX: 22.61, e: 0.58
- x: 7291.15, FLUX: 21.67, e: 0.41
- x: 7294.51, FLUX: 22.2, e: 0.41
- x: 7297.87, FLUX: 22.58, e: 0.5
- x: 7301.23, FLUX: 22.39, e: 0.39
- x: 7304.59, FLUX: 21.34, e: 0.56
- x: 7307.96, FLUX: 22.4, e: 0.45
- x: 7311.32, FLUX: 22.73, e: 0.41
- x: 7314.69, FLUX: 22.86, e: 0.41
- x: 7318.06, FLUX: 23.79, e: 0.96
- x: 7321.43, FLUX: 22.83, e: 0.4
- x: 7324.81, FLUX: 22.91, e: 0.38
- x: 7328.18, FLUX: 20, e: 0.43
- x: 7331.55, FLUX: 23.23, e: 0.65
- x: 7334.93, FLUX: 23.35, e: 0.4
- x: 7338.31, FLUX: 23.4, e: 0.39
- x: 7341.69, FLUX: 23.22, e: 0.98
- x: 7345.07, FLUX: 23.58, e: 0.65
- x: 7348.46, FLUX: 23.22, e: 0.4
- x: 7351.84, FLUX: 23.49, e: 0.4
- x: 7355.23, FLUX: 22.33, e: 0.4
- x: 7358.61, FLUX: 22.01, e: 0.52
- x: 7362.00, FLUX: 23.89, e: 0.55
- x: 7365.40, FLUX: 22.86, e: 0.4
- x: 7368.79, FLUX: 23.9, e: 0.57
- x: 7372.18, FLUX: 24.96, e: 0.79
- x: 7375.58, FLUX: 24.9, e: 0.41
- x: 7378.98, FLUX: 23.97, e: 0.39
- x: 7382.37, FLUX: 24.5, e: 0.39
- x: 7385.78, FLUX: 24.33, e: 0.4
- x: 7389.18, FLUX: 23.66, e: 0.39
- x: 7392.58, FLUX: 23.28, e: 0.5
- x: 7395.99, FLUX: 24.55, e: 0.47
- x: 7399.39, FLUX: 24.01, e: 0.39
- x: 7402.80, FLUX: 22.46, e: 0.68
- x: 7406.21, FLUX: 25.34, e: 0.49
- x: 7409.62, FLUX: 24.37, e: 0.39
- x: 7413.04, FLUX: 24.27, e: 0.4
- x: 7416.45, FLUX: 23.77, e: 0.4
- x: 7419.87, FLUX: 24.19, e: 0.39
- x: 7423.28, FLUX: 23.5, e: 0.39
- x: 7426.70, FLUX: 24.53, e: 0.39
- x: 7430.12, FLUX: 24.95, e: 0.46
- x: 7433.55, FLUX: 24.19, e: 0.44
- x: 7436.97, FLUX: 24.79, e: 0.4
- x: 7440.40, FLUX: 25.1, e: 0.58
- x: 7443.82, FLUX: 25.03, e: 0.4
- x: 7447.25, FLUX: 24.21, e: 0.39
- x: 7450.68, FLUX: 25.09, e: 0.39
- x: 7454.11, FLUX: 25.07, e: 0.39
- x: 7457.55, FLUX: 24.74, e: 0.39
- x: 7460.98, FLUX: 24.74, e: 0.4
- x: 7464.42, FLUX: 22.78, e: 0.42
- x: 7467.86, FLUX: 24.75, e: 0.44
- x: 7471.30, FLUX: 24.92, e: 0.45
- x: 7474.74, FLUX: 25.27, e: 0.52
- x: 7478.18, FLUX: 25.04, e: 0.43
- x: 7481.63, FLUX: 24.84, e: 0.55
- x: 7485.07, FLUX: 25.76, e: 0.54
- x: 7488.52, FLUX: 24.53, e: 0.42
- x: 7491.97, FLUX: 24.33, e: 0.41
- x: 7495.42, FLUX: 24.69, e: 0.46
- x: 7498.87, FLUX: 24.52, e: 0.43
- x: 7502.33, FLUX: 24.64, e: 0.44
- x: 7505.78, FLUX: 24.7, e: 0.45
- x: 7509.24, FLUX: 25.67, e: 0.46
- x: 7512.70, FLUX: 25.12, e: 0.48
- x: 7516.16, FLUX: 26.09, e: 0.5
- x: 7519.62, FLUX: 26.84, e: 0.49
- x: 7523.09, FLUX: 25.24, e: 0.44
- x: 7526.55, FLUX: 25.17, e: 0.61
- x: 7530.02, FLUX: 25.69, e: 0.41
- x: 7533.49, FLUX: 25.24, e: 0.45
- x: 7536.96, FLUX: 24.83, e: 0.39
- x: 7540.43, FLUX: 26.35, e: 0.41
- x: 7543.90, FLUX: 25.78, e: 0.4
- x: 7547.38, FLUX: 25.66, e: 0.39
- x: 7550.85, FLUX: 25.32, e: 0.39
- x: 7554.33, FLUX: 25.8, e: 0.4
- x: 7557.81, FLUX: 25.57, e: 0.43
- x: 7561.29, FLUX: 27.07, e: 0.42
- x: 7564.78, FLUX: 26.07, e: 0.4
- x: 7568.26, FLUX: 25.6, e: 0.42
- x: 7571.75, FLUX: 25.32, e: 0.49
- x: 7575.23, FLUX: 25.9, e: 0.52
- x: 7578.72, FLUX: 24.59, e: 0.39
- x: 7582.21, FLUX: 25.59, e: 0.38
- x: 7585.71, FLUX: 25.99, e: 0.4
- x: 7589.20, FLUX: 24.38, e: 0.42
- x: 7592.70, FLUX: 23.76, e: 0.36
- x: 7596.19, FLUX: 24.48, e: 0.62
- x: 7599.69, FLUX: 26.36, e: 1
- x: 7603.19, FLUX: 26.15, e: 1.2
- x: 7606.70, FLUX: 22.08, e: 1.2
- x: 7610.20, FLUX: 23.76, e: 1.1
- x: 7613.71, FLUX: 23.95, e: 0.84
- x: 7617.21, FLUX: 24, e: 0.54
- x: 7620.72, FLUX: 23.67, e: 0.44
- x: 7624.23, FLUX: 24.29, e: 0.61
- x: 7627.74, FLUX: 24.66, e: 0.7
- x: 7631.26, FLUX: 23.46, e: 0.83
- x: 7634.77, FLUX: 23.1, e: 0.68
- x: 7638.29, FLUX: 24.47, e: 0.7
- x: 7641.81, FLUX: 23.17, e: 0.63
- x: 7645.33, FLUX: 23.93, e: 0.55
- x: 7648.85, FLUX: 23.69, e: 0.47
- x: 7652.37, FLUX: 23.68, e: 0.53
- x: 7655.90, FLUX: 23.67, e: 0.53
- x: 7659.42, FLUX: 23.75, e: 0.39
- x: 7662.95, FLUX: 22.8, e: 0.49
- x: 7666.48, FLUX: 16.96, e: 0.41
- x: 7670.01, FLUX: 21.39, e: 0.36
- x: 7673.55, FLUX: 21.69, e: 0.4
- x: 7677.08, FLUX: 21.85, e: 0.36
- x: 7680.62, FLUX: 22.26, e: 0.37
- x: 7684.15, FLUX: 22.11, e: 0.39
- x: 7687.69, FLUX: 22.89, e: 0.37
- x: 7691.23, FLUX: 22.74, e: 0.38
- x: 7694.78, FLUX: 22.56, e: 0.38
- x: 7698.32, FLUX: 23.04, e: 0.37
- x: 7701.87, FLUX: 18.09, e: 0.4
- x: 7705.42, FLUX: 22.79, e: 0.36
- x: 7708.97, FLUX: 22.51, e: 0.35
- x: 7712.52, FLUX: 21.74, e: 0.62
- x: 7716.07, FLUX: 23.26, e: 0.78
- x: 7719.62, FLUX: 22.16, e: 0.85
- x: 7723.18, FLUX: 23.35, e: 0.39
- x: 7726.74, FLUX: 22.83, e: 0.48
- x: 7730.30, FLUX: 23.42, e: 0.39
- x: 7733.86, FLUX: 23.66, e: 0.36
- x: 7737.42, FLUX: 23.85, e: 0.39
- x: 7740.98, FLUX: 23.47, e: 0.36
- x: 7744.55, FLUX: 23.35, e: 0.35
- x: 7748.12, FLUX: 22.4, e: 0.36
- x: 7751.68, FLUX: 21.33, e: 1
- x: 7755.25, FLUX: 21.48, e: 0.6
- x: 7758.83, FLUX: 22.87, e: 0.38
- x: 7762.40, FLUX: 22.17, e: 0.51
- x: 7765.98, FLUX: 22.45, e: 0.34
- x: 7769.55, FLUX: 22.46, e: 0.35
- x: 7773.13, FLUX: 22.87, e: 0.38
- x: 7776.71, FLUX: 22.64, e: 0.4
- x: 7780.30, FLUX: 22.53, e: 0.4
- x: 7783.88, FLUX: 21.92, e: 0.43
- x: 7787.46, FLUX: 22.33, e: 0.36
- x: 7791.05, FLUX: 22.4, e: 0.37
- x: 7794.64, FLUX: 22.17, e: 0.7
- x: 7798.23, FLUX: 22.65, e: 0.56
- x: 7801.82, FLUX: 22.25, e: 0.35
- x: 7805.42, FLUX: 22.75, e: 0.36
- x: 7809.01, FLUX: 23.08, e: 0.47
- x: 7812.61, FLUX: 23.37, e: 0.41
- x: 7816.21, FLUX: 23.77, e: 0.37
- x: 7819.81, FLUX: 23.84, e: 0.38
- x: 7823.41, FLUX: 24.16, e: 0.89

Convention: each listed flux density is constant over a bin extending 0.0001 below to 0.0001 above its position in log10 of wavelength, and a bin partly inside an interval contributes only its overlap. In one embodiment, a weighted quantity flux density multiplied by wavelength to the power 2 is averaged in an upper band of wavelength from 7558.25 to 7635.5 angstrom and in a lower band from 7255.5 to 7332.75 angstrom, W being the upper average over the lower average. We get 1.22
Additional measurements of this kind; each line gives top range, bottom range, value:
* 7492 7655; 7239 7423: 1.17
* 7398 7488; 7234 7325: 1.19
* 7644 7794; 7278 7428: 1.06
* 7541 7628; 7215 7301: 1.32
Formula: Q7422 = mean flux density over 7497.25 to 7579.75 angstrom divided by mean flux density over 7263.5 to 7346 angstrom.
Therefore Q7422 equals 1.15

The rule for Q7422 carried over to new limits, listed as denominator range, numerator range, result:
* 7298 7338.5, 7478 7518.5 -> 1.11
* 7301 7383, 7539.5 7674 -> 1.05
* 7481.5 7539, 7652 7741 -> 0.89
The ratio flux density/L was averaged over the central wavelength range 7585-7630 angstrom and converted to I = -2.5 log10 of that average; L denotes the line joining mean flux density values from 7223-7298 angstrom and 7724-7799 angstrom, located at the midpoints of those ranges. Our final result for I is -0.11 mag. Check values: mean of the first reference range 20.8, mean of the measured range 24.4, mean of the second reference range 22.6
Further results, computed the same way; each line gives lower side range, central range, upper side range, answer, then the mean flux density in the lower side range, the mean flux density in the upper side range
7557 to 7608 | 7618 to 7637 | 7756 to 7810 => 0.04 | 25.3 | 22.5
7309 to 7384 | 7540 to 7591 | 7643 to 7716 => -0.14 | 23.3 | 22.2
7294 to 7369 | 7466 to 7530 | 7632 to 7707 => -0.11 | 22.8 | 22.4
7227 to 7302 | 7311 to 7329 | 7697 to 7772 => -0.07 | 20.9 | 22.5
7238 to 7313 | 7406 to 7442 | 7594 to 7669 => -0.10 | 21.3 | 23.6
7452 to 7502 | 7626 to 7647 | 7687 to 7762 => -0.02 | 24.7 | 22.5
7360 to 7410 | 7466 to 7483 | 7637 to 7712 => -0.06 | 24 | 22.4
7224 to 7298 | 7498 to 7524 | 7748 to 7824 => -0.17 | 20.8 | 22.6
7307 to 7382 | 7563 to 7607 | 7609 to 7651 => -0.06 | 23.2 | 23.8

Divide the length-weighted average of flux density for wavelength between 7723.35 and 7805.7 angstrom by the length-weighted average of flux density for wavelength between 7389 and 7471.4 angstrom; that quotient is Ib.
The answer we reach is 0.93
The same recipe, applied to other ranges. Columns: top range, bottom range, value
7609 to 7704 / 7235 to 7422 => 1.01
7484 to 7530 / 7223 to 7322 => 1.19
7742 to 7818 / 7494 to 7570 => 0.88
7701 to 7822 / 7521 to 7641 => 0.91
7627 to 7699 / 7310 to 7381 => 0.98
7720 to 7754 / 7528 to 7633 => 0.92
